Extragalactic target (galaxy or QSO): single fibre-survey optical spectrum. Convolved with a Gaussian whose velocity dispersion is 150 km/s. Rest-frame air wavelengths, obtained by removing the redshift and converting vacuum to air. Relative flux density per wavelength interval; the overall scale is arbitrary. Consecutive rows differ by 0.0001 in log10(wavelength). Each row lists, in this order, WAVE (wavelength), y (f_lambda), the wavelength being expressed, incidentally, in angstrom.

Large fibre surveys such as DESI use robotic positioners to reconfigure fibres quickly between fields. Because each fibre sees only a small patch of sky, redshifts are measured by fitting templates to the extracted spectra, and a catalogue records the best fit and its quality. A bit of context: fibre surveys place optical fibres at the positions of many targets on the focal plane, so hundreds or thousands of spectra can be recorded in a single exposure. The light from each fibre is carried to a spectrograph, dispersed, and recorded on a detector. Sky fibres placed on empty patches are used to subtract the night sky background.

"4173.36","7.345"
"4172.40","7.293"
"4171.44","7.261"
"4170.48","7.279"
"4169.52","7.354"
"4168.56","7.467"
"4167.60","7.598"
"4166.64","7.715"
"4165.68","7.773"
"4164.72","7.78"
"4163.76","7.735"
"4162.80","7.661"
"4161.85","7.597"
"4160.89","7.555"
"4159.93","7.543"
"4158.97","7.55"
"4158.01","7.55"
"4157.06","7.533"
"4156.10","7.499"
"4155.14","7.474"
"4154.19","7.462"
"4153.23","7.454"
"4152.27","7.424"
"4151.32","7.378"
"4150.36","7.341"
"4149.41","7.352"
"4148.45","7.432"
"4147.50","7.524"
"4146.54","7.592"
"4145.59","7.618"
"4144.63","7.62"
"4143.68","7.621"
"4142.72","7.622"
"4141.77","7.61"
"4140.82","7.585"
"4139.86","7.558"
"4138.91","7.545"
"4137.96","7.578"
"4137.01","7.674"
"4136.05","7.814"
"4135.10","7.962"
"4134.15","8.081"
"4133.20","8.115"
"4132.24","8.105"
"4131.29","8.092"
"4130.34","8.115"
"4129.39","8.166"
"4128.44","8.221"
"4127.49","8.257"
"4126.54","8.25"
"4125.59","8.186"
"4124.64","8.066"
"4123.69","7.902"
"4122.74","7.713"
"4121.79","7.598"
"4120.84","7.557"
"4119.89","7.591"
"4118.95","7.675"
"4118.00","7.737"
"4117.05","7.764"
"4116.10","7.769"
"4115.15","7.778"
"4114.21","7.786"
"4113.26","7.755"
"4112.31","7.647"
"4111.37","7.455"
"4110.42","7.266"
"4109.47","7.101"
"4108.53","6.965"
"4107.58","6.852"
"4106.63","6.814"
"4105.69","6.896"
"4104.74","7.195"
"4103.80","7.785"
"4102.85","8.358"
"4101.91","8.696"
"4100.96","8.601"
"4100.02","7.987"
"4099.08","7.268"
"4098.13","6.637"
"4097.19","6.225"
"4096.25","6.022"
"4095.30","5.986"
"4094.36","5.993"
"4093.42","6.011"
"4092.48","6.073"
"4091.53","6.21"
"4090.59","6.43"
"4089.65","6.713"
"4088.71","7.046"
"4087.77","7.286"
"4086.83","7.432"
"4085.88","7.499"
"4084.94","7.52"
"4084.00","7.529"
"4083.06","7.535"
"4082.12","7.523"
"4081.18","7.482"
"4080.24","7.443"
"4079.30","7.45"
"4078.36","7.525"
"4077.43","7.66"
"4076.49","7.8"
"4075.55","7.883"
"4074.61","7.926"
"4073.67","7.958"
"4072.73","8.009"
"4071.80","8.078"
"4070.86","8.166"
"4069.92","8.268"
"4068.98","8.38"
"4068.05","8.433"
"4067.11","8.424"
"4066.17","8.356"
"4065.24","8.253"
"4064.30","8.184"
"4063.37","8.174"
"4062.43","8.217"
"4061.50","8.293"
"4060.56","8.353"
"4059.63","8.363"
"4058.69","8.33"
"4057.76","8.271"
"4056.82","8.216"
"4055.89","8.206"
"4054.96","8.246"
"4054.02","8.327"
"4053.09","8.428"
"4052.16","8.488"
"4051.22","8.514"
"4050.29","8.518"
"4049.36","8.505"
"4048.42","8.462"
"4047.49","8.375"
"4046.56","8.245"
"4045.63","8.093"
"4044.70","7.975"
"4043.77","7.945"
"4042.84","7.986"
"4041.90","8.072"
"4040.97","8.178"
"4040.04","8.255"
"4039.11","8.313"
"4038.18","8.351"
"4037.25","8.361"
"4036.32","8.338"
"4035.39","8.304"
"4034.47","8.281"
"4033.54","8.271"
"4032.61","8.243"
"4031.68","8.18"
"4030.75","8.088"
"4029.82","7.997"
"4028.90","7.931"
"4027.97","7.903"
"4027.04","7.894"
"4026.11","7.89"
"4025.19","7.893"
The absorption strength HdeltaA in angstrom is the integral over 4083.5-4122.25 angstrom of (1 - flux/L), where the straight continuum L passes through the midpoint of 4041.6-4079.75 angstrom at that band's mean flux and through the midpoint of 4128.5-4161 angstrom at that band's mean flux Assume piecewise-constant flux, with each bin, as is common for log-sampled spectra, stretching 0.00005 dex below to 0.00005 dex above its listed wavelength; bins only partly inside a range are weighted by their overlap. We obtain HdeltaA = 3.3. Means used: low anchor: 8.18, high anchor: 7.66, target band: 7.23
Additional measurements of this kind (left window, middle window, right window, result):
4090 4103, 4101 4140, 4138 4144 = -2.70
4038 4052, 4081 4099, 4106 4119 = 2.14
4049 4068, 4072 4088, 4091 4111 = 0.06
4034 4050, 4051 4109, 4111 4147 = 3.11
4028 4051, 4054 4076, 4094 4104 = -1.20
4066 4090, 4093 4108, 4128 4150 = 1.28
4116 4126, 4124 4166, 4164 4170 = -0.15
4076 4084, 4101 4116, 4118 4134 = 0.54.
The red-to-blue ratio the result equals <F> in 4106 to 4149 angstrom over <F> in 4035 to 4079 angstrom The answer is 0.9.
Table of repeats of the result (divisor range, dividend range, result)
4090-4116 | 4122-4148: 1.10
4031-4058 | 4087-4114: 0.85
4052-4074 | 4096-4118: 0.90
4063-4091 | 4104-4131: 0.99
